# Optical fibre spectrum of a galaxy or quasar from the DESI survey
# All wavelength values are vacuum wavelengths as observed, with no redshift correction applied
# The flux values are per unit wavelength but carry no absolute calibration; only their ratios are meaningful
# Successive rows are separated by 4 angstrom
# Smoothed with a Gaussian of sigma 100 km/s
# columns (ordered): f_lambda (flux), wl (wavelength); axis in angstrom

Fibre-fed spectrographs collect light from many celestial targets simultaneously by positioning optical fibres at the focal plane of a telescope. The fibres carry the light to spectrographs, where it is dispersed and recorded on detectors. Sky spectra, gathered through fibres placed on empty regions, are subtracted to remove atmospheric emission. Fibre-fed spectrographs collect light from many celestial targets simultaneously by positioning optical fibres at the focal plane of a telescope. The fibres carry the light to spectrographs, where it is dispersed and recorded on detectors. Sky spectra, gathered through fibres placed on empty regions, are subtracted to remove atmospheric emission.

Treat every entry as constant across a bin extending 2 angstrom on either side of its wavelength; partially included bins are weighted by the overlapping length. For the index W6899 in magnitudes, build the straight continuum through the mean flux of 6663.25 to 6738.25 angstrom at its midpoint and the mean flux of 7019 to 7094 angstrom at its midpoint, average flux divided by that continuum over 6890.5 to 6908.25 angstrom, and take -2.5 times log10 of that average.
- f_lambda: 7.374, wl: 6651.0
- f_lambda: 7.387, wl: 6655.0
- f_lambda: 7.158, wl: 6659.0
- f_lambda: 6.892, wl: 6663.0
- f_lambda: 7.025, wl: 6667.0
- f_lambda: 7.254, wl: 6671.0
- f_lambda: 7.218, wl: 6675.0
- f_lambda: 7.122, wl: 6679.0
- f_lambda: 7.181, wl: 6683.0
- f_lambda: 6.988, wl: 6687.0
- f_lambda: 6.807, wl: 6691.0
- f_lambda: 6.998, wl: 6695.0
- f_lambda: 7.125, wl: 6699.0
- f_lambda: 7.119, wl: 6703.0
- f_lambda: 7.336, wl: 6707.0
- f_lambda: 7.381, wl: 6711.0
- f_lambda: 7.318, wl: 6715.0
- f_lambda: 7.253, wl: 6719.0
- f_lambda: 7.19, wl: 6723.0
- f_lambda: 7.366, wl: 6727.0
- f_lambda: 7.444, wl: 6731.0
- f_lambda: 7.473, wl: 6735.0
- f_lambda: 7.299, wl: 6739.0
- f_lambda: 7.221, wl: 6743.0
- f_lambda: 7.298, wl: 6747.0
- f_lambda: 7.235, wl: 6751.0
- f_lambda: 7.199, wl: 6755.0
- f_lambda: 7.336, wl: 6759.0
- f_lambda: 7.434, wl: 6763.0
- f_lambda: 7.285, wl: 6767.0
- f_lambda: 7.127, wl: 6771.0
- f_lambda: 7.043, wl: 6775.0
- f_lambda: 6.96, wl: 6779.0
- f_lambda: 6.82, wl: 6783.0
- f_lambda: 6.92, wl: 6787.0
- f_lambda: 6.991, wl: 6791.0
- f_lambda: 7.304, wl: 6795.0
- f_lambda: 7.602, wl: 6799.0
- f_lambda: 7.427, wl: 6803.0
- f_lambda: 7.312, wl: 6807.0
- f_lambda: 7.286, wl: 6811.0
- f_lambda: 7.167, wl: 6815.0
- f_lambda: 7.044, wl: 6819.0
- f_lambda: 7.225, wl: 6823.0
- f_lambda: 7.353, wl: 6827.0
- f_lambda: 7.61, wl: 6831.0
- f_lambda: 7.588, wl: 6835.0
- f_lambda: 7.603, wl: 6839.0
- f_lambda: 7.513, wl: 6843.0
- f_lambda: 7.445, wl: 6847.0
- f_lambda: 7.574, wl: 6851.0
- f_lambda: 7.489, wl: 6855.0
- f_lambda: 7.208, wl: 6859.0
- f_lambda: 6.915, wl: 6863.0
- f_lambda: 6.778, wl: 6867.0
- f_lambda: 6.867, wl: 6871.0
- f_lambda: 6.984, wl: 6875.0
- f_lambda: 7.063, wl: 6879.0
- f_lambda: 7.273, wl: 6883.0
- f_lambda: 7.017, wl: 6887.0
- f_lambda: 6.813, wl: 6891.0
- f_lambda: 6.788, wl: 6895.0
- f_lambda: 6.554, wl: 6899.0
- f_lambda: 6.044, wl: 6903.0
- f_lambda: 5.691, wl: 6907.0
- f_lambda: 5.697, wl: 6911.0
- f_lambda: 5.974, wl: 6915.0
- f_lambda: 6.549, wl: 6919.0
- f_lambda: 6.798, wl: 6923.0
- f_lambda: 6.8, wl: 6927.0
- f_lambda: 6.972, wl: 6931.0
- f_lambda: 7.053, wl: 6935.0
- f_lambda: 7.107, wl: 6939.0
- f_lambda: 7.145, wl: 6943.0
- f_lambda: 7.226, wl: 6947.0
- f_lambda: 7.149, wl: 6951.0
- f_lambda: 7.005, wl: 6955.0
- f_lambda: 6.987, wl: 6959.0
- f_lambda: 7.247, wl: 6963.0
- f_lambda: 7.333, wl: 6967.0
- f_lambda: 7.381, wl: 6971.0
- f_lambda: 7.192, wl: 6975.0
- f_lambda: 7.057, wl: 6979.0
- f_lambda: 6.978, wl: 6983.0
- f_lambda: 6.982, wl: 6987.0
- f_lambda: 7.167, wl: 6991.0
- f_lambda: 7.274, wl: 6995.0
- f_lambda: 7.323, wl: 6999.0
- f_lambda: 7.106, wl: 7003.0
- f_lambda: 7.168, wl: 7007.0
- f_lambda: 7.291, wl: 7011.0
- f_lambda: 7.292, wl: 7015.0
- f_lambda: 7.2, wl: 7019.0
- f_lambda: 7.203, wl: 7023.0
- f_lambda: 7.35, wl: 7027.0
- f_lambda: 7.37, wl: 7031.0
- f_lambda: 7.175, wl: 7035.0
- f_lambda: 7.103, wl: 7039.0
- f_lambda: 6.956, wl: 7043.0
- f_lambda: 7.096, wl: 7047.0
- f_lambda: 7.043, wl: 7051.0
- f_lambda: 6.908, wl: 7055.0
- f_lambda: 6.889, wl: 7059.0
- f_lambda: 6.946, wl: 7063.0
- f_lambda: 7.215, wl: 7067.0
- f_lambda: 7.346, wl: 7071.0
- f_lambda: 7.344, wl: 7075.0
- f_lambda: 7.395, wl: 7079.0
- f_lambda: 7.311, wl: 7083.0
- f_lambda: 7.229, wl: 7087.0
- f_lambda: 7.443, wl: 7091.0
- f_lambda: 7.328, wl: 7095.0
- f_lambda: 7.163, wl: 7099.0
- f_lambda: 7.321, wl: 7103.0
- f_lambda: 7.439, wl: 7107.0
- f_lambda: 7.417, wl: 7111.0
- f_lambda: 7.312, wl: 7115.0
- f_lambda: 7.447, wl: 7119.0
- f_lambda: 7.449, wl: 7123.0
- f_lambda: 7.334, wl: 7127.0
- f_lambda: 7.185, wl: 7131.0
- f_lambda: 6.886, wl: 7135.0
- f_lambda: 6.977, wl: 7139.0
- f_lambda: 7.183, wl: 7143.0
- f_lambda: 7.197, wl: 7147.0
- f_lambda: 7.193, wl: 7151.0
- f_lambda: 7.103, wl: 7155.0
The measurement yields 0.13 mag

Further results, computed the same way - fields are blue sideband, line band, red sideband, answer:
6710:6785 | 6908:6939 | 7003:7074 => 0.10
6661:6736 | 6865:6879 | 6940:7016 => 0.04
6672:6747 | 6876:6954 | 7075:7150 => 0.08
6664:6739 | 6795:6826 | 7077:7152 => -0.01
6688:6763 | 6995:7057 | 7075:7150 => 0.01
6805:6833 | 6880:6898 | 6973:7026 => 0.04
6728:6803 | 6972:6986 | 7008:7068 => 0.01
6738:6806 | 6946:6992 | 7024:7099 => 0.01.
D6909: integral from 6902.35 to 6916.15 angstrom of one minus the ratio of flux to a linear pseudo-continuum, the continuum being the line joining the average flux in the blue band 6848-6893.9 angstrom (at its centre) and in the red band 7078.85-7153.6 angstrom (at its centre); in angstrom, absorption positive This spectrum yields 2.5 angstrom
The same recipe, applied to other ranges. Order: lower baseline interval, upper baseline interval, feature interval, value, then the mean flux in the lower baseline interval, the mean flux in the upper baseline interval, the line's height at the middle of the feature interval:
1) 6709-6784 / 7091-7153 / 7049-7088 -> 0.5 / 7.25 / 7.26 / 7.26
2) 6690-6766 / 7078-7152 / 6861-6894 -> 1.4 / 7.26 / 7.27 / 7.27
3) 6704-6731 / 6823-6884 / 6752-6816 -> 0.8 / 7.31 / 7.28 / 7.3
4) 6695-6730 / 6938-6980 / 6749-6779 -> 0.1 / 7.25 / 7.17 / 7.23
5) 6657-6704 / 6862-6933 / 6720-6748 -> -1.4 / 7.07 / 6.64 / 6.97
